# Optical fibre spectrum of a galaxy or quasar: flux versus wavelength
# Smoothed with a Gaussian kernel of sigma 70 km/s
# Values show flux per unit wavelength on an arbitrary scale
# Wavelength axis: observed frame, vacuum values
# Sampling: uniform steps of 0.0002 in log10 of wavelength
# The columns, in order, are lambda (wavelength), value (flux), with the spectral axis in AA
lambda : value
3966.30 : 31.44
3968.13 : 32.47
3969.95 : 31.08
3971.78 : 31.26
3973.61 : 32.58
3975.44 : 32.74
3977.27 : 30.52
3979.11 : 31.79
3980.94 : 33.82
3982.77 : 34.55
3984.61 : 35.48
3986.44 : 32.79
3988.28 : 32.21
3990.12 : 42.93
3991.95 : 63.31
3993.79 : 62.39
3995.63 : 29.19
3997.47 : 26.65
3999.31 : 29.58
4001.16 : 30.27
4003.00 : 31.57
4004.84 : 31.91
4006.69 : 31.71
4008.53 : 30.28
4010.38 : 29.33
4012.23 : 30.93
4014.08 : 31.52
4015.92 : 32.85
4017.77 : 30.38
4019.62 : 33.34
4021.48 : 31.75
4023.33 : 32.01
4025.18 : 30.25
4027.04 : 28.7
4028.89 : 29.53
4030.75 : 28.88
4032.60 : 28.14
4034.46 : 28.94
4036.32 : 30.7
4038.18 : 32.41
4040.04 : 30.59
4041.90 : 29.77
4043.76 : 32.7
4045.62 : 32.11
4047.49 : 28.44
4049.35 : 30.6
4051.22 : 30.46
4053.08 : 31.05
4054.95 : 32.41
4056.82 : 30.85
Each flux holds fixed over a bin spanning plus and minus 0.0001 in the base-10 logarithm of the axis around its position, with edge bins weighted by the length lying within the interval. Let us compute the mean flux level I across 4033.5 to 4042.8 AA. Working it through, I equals 30.5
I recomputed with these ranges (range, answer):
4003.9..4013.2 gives 30.8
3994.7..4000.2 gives 28.5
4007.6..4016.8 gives 31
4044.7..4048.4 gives 30.2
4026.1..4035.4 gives 28.8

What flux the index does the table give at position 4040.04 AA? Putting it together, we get 30.59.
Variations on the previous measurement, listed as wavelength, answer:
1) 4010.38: 29.33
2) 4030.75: 28.88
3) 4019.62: 33.34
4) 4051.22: 30.46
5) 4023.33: 32.01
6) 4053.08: 31.05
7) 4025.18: 30.25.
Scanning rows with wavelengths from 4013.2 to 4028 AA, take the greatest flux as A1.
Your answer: 33.34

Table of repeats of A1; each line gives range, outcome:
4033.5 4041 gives 32.41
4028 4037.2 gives 30.7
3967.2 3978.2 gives 32.74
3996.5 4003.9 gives 31.57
